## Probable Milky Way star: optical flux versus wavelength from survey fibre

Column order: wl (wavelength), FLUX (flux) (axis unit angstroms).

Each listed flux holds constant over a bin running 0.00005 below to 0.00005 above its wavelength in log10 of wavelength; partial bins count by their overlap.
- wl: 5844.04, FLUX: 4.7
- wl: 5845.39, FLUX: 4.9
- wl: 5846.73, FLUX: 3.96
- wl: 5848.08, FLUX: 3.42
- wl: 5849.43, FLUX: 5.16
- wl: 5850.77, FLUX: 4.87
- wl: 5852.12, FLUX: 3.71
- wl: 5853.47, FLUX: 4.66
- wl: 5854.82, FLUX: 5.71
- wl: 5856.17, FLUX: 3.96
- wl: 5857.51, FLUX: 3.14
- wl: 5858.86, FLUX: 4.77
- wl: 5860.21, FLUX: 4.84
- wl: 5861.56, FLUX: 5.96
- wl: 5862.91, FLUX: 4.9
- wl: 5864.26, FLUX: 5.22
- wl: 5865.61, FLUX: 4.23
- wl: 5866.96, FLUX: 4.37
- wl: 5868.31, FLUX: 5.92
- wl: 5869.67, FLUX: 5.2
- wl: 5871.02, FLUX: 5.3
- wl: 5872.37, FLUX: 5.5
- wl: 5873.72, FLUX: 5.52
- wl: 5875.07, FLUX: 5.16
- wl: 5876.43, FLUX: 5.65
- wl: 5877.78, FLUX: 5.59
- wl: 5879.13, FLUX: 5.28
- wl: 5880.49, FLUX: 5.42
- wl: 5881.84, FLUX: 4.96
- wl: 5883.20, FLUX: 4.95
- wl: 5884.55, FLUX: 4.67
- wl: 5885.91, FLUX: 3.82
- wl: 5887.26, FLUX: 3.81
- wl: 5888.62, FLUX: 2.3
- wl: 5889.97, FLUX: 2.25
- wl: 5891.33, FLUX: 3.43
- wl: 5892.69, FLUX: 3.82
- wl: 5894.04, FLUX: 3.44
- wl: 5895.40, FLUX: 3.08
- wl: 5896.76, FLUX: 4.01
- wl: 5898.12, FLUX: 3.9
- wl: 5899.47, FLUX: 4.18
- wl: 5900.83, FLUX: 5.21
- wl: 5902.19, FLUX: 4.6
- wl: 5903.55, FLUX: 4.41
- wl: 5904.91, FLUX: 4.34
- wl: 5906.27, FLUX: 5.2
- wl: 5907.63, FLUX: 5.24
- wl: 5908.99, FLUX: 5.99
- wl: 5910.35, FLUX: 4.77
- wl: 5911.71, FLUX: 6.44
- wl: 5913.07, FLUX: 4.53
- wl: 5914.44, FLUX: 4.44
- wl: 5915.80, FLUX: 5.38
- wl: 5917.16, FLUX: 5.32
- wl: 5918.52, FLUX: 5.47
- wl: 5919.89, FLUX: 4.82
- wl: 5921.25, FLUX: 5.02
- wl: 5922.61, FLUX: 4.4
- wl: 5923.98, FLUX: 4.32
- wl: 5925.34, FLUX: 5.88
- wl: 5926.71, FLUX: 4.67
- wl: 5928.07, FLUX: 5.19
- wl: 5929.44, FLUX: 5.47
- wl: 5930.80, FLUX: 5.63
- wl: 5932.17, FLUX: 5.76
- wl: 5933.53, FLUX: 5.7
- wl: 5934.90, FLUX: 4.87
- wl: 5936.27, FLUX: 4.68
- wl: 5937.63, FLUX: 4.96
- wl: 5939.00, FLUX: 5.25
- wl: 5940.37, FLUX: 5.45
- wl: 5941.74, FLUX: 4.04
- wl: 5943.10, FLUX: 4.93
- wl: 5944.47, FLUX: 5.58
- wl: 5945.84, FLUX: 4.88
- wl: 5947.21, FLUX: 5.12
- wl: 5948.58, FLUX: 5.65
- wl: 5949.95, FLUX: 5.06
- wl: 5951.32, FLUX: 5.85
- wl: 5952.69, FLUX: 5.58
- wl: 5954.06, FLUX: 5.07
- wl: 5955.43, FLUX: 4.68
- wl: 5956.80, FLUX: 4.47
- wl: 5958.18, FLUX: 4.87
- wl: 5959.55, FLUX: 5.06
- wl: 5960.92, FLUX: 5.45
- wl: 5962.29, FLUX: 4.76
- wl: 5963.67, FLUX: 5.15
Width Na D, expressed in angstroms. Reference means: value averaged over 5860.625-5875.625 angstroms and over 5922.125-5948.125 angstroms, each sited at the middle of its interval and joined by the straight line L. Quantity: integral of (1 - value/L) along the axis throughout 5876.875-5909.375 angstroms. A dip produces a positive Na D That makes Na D 5.3 angstroms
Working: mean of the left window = 5.2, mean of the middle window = 4.32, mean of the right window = 5.1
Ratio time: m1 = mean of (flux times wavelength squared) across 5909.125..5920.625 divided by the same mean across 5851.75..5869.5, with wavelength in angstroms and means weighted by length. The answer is 1.11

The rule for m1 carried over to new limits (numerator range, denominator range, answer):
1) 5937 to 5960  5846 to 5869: 1.13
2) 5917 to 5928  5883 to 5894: 1.41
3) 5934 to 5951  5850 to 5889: 1.08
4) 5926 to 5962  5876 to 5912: 1.18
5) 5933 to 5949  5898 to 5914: 1.04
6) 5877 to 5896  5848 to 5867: 0.89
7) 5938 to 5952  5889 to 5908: 1.30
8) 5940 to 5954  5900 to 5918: 1.04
